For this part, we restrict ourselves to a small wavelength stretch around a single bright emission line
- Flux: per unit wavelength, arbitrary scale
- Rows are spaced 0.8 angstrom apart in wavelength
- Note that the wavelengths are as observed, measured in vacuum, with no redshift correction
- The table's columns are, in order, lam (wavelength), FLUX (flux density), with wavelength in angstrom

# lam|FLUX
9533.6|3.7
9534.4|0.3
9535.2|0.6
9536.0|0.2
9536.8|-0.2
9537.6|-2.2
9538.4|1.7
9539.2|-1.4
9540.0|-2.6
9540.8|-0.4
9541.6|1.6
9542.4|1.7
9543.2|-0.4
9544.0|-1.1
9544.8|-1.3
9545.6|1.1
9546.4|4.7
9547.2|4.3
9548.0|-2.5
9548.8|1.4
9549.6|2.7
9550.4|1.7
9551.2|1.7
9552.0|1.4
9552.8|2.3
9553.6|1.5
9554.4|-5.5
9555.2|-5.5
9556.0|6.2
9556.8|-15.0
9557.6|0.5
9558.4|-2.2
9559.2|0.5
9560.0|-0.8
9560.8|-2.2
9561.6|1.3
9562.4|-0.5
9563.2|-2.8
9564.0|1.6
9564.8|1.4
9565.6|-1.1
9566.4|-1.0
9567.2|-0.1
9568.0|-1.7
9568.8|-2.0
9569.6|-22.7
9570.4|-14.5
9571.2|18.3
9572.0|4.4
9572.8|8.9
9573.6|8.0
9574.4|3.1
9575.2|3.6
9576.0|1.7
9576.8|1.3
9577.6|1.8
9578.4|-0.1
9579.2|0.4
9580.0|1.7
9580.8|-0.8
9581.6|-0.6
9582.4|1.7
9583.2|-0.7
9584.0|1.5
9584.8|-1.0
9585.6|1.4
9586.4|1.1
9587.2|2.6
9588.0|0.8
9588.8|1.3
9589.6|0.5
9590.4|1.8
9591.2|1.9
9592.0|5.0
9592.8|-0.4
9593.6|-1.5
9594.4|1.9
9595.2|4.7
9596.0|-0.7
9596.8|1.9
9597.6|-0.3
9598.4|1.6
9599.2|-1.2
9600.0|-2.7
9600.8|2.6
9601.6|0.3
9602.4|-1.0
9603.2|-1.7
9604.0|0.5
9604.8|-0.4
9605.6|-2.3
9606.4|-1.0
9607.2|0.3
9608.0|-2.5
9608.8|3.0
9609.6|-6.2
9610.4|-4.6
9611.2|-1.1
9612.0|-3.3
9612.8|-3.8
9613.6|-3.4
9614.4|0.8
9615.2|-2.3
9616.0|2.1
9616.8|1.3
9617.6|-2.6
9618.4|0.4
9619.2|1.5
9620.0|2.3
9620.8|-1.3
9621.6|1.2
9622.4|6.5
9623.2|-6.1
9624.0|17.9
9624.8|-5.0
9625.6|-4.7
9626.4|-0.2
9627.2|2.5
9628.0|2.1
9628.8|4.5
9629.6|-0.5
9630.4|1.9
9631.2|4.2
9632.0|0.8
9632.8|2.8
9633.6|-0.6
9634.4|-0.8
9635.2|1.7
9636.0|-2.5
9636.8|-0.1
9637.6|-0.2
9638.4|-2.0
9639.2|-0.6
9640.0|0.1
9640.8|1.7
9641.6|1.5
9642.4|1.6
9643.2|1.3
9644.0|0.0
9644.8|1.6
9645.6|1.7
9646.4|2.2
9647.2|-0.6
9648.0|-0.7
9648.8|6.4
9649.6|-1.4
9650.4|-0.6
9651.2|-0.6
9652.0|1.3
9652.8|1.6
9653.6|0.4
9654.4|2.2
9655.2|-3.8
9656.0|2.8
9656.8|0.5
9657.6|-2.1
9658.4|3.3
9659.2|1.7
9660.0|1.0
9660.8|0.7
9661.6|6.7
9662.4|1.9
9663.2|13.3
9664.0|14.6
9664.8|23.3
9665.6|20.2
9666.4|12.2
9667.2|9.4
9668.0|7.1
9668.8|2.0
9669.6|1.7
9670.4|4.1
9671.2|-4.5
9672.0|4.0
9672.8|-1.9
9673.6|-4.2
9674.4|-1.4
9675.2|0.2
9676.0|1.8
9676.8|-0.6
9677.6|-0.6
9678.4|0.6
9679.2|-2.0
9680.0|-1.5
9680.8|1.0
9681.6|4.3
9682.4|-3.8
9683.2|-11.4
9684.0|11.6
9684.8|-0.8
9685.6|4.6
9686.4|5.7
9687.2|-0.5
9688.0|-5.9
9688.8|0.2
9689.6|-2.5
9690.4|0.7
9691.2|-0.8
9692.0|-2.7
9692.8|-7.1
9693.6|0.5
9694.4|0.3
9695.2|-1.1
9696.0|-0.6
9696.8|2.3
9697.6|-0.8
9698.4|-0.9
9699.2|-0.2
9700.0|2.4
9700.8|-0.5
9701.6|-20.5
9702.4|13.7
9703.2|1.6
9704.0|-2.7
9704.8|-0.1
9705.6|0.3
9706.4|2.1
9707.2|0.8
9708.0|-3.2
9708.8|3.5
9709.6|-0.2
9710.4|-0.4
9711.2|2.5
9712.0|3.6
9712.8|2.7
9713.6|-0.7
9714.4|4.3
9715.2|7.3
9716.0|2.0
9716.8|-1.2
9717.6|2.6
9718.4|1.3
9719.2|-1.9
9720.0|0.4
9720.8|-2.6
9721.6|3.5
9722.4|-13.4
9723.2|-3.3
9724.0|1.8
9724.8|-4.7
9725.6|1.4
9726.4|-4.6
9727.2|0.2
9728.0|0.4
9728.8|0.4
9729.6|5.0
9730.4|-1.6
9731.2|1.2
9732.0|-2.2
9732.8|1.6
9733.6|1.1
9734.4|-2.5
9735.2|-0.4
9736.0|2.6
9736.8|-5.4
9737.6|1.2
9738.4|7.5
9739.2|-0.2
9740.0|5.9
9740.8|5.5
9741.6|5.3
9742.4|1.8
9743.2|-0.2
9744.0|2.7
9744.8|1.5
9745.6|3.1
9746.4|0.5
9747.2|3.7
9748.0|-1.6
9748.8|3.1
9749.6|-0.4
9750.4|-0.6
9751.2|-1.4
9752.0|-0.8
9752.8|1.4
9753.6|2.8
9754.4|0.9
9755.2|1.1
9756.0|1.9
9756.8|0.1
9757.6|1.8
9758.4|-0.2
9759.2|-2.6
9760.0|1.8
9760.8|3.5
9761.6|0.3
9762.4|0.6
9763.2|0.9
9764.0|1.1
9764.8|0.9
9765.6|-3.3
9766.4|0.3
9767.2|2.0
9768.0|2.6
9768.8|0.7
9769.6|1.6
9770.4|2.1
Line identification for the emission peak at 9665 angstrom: [O III] 5007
